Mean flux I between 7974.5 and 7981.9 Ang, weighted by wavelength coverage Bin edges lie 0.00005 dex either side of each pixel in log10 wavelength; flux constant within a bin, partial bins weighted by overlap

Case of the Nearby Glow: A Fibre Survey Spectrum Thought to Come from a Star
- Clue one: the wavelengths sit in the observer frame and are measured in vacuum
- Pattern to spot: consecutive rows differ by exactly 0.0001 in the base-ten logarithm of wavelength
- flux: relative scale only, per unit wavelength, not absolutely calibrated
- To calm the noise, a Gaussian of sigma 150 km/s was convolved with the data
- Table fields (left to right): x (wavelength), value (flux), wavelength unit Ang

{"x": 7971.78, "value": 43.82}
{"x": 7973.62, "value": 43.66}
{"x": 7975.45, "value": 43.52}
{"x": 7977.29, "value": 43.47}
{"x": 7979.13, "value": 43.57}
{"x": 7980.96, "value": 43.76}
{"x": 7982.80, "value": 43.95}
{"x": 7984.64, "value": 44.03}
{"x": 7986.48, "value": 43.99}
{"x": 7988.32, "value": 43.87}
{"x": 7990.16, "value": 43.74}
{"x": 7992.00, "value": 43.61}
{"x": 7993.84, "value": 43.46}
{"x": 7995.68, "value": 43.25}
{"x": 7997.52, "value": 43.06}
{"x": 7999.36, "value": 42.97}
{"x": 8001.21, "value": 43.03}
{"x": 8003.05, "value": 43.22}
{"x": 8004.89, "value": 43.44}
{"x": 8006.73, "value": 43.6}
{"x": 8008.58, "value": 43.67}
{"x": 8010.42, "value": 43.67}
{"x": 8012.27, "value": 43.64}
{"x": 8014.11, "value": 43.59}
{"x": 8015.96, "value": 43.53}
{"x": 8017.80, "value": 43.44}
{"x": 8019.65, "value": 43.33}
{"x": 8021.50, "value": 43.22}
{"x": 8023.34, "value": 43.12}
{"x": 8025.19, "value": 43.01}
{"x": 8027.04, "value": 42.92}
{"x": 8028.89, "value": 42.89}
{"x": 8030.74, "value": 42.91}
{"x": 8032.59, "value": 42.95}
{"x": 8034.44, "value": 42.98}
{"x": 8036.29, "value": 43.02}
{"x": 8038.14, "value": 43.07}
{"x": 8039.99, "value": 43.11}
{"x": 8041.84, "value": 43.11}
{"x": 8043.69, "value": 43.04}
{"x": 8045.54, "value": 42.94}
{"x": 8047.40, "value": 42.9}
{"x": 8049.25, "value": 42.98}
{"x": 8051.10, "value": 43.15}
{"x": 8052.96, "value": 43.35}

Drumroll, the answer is 43.6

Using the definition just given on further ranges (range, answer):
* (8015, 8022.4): 43.4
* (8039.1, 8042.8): 43.1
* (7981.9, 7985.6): 44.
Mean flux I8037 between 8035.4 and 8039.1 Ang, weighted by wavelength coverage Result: 43.1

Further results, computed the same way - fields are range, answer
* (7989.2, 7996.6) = 43.5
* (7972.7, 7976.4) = 43.6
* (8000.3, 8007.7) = 43.3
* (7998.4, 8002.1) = 42.9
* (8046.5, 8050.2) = 43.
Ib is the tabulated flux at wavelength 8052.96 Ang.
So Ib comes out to 43.35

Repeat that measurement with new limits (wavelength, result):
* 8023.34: 43.12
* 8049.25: 42.98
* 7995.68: 43.25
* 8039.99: 43.11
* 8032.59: 42.95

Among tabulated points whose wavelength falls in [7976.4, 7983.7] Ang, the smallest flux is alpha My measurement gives 43.47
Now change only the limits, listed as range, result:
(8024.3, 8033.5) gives 42.89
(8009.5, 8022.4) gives 43.22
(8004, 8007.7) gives 43.44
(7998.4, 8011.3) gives 42.97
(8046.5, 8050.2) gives 42.9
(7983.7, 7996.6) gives 43.25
